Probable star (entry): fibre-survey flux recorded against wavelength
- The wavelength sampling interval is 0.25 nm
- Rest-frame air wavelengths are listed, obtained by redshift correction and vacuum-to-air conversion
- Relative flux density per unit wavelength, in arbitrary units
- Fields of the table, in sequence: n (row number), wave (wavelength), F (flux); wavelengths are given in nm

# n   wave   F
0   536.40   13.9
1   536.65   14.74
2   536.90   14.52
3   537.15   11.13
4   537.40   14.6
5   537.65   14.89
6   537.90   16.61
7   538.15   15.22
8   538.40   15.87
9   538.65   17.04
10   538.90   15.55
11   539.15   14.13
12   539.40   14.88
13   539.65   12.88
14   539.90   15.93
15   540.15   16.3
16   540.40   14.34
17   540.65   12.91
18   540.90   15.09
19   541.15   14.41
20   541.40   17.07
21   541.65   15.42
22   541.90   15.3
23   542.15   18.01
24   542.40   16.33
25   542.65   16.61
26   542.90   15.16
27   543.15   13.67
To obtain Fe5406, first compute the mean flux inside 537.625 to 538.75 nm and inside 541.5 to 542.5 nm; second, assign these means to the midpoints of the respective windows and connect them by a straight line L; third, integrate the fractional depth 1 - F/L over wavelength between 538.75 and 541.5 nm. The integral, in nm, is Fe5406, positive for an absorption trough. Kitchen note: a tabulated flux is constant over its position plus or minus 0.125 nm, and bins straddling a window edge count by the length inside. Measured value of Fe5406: 0.22 nm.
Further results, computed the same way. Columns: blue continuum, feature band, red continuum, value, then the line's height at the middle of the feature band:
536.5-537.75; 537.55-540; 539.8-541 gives -0.15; 14.4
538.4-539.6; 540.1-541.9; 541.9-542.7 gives 0.13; 16.2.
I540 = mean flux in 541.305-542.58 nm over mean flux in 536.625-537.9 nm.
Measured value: 1.16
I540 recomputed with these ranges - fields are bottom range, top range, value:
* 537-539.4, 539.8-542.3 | 1.03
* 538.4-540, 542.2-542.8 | 1.10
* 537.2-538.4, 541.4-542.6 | 1.08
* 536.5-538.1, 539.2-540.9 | 1.01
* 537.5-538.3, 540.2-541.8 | 0.96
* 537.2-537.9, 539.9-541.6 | 1.03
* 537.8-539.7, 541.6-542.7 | 1.07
